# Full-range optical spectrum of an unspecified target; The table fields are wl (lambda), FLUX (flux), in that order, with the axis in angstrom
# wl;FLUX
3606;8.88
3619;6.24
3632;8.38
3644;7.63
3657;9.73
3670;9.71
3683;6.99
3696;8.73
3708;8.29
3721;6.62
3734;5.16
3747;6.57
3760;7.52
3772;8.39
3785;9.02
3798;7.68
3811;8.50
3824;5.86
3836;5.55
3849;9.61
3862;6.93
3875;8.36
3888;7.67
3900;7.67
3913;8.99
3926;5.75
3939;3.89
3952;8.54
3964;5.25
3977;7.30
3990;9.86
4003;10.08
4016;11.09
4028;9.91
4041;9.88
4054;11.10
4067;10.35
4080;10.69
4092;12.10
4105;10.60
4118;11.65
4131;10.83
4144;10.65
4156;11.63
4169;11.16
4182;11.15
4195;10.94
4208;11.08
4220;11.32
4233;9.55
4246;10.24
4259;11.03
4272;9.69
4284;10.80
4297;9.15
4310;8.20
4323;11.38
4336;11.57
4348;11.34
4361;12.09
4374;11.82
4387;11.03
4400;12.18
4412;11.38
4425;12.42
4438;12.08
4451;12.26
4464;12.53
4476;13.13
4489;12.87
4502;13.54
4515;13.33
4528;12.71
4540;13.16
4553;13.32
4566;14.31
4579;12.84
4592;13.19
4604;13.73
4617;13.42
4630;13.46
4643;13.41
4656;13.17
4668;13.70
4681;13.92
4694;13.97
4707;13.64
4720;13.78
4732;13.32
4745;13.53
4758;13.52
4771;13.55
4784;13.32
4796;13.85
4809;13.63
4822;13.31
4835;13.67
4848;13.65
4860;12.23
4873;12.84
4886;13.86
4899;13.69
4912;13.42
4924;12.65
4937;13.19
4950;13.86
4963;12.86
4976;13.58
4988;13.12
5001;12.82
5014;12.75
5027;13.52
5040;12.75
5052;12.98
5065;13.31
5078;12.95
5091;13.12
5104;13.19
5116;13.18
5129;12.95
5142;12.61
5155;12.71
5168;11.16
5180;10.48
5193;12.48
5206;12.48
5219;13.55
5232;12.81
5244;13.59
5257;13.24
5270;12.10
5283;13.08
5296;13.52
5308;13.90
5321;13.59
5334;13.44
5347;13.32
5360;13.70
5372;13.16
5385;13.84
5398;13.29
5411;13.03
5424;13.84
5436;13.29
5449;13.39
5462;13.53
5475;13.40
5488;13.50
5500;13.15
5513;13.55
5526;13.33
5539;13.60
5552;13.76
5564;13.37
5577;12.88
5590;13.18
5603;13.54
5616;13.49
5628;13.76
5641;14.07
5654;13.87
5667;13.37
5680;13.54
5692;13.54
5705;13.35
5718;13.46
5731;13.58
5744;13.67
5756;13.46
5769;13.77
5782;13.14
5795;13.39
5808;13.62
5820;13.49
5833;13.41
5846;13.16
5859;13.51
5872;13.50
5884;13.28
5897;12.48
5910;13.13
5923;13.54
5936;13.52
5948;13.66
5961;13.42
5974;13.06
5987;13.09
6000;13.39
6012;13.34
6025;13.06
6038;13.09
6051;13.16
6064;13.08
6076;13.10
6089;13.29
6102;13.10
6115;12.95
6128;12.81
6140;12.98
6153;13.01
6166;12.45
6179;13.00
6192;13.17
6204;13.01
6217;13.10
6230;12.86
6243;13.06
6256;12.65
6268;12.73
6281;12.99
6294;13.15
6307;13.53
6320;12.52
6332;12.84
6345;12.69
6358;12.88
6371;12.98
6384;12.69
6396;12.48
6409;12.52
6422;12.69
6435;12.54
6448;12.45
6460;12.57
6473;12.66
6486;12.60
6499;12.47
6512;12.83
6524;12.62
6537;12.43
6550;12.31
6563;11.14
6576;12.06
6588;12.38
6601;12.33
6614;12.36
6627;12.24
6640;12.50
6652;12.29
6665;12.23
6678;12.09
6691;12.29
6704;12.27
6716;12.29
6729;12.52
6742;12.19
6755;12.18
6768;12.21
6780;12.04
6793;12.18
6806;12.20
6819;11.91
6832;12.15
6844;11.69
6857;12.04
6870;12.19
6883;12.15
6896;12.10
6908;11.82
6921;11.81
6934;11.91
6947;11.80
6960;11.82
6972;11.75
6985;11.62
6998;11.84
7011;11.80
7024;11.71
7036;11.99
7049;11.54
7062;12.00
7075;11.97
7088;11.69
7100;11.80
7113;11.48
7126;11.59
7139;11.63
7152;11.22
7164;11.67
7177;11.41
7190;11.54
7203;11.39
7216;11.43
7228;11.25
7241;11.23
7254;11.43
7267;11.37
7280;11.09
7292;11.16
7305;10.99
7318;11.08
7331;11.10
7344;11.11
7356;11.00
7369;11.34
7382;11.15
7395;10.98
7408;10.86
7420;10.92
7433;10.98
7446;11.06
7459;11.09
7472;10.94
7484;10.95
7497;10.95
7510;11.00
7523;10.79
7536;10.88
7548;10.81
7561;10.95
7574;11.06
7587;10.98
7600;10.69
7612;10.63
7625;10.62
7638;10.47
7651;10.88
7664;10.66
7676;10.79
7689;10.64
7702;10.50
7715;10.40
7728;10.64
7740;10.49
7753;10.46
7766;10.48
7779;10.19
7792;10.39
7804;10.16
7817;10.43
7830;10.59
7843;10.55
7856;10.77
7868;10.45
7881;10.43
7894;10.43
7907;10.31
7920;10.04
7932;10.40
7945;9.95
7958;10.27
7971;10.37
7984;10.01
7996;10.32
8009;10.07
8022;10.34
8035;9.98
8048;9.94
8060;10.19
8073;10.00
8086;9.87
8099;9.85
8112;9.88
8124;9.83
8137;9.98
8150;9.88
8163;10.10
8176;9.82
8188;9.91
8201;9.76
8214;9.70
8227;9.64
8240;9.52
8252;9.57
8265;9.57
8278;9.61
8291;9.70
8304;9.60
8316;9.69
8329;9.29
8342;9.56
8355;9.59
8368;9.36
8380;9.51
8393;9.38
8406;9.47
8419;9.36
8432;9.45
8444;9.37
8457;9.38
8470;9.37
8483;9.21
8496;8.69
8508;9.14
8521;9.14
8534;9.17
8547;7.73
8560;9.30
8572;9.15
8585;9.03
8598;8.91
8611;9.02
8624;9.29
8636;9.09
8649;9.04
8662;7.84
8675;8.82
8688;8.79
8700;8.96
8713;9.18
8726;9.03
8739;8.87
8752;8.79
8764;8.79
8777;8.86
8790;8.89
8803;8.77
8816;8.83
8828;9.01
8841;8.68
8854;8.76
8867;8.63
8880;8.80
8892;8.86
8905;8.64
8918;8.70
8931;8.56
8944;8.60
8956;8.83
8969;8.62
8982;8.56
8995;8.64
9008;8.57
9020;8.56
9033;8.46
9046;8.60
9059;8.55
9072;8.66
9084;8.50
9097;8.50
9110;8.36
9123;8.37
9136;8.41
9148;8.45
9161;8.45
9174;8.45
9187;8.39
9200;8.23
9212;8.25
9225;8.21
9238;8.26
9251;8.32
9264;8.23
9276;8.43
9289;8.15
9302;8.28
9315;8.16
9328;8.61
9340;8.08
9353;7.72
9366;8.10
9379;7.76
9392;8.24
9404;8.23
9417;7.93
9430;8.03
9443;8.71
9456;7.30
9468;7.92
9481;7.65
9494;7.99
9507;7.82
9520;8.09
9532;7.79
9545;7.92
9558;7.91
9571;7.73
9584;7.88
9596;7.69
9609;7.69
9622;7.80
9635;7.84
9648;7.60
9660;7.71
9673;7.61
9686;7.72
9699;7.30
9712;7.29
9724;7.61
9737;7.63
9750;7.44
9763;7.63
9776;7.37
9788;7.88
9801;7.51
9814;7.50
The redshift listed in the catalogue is 0.00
